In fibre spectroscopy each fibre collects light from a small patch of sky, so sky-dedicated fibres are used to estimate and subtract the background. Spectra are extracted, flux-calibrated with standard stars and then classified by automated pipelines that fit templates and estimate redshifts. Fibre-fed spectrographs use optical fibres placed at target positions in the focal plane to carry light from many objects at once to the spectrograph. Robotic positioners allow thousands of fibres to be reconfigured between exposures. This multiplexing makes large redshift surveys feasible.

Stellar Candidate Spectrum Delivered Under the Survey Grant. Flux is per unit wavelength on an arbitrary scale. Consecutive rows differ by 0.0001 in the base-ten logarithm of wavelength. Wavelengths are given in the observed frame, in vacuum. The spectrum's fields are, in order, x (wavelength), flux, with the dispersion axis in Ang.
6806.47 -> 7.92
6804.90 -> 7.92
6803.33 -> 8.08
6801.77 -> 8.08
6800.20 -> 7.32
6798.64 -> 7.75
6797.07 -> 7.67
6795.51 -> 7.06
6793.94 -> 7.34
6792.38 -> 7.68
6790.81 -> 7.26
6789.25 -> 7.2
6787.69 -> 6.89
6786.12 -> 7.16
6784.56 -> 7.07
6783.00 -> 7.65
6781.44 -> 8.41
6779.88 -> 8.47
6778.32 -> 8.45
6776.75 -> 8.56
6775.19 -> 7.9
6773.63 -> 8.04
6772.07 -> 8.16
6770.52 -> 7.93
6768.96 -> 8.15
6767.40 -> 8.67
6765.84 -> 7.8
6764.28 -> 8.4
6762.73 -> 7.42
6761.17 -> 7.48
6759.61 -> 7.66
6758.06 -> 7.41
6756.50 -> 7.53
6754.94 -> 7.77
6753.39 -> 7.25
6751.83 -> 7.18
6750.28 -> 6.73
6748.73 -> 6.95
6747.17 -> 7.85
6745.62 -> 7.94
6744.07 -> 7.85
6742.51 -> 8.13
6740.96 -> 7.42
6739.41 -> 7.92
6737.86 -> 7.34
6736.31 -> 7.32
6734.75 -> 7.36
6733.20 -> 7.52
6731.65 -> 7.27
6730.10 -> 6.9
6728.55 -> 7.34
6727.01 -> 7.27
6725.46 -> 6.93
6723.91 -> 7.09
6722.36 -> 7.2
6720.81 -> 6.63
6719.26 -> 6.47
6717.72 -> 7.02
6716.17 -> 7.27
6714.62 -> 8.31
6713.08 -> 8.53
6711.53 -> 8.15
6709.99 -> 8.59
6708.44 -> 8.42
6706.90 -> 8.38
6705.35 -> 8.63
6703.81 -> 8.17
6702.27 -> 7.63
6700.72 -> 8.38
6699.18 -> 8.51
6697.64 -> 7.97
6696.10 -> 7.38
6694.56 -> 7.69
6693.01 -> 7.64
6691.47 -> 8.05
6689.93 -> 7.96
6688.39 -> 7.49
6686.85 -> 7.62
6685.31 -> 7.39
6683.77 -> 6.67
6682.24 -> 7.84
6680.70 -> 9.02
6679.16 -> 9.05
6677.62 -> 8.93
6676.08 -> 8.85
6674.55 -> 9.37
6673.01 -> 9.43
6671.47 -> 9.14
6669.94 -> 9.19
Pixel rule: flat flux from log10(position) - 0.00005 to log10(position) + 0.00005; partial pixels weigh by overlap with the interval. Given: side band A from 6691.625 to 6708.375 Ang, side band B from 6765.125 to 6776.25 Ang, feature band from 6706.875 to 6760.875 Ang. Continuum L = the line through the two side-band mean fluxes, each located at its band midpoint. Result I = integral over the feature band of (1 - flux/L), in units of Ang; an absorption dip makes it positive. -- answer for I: 3.9 Ang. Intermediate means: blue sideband 8.05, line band 7.5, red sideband 8.11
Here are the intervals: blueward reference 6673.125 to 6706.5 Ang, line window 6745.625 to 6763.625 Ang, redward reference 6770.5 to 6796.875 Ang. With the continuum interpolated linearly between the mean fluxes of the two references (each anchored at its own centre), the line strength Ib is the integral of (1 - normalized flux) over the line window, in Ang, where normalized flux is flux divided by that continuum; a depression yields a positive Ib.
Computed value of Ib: 1.0 Ang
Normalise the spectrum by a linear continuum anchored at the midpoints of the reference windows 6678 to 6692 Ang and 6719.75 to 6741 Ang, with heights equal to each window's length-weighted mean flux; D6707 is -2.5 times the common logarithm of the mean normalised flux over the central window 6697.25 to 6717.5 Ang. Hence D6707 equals -0.08 mag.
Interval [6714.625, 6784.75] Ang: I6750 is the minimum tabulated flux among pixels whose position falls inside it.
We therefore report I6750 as 6.47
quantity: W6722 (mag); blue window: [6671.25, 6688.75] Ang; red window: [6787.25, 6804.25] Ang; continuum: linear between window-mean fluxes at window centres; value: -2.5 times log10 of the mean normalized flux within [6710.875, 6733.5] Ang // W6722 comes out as 0.11 mag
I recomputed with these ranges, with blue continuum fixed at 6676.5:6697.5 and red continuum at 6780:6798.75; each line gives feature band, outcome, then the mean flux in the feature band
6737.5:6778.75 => -0.98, 7.77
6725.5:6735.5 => 0.61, 7.26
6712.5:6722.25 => 0.56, 7.34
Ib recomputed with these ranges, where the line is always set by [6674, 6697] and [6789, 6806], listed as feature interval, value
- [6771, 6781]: -0.7 Ang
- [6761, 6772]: -0.4 Ang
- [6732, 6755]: 1.0 Ang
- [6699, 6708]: -0.3 Ang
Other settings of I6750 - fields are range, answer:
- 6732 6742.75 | 7.32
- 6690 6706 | 7.38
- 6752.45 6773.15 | 7.25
